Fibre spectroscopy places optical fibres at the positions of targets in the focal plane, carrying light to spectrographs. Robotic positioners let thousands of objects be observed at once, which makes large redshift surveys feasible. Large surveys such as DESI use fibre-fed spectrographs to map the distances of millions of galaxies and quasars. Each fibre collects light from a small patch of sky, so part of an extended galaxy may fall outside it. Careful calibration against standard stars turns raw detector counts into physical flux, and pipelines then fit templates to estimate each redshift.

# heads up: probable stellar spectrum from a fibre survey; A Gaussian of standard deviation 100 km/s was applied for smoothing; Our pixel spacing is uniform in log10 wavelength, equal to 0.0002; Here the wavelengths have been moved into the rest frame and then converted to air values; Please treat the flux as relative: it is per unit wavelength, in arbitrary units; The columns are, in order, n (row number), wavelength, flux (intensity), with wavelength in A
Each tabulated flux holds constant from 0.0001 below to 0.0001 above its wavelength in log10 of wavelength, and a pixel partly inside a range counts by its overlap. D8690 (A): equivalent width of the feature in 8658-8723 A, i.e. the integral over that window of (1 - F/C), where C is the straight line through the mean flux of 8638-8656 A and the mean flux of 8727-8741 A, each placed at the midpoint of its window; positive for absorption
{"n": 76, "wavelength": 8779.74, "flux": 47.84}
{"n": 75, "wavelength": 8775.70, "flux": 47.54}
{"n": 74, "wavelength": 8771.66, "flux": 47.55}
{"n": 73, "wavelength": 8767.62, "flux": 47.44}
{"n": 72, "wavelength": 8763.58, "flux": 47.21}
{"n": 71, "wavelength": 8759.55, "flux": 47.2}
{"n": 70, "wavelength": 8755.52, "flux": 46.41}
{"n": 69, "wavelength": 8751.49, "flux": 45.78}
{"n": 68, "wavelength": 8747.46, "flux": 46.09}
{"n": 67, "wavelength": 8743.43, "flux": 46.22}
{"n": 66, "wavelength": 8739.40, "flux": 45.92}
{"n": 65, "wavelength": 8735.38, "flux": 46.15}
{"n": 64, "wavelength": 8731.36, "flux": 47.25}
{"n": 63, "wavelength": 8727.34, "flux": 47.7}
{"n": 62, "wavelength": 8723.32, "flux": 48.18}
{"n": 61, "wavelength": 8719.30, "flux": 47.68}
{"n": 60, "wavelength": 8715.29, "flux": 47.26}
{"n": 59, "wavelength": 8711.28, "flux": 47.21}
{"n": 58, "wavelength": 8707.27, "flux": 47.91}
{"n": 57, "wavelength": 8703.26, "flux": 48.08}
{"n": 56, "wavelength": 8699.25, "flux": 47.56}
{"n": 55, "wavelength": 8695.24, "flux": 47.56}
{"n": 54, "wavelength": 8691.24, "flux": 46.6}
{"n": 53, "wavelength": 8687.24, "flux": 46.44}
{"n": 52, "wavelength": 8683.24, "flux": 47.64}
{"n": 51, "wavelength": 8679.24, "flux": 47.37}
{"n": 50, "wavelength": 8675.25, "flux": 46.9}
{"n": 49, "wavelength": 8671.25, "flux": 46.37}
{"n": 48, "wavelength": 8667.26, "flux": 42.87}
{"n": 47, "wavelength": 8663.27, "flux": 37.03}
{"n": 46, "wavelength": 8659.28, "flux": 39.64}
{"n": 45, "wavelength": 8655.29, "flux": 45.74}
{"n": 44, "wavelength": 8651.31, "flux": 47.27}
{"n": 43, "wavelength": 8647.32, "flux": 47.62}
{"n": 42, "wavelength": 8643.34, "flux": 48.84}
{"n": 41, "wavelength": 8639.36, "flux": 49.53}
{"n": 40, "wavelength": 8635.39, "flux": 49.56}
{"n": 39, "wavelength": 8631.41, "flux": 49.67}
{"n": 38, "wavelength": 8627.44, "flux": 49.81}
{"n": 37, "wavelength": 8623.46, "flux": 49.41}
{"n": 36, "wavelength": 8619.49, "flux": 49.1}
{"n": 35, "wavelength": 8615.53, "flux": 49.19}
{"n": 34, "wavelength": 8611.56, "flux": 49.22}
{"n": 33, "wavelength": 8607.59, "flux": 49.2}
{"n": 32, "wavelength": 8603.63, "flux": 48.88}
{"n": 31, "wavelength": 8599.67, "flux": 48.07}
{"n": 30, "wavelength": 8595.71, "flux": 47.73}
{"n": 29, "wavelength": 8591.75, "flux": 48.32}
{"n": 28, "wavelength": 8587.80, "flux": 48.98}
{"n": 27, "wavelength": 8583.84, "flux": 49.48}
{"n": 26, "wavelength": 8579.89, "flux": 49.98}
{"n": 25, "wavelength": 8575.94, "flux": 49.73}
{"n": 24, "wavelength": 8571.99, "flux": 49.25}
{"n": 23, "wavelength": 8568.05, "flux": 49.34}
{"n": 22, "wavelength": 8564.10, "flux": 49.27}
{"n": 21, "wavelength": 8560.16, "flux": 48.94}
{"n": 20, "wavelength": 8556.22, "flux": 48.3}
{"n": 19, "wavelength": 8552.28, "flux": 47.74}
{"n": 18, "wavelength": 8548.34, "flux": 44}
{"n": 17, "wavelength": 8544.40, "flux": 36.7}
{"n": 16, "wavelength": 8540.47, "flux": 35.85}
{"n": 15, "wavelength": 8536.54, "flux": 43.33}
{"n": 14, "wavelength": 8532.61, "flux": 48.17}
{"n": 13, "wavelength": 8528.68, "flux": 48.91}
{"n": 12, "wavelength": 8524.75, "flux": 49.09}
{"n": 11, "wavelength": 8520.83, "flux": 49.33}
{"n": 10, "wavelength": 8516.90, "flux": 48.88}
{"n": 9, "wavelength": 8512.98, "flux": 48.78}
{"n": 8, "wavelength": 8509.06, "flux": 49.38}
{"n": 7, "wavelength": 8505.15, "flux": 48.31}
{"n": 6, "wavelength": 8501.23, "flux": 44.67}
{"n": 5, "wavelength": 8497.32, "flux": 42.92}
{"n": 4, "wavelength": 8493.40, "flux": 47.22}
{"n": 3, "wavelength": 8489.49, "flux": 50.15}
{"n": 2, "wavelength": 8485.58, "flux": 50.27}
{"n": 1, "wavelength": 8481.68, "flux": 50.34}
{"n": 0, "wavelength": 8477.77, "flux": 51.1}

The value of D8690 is 1.73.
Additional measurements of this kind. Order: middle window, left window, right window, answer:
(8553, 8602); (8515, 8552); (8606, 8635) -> -1.8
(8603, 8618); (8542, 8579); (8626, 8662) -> -0.6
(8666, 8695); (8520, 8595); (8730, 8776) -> 0.2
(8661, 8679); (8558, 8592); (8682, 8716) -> 1.6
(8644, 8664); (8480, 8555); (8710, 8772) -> 1.1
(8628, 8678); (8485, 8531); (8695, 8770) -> 1.5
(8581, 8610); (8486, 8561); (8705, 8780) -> -1.3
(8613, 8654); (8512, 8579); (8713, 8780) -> -1.8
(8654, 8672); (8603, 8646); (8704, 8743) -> 2.4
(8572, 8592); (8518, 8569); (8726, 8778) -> -1.4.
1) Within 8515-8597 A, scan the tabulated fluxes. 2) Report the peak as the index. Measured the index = 49.98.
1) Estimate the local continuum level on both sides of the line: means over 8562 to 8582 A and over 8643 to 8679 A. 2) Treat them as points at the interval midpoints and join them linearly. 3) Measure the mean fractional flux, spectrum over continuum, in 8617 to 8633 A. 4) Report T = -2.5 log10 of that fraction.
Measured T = -0.065 mag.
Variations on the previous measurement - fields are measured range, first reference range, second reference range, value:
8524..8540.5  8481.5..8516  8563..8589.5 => 0.06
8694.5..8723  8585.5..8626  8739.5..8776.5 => 0.00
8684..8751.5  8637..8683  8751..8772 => -0.02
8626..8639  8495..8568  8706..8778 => -0.07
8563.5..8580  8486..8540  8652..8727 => -0.06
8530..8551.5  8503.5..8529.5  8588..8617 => 0.16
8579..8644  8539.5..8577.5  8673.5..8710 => -0.06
